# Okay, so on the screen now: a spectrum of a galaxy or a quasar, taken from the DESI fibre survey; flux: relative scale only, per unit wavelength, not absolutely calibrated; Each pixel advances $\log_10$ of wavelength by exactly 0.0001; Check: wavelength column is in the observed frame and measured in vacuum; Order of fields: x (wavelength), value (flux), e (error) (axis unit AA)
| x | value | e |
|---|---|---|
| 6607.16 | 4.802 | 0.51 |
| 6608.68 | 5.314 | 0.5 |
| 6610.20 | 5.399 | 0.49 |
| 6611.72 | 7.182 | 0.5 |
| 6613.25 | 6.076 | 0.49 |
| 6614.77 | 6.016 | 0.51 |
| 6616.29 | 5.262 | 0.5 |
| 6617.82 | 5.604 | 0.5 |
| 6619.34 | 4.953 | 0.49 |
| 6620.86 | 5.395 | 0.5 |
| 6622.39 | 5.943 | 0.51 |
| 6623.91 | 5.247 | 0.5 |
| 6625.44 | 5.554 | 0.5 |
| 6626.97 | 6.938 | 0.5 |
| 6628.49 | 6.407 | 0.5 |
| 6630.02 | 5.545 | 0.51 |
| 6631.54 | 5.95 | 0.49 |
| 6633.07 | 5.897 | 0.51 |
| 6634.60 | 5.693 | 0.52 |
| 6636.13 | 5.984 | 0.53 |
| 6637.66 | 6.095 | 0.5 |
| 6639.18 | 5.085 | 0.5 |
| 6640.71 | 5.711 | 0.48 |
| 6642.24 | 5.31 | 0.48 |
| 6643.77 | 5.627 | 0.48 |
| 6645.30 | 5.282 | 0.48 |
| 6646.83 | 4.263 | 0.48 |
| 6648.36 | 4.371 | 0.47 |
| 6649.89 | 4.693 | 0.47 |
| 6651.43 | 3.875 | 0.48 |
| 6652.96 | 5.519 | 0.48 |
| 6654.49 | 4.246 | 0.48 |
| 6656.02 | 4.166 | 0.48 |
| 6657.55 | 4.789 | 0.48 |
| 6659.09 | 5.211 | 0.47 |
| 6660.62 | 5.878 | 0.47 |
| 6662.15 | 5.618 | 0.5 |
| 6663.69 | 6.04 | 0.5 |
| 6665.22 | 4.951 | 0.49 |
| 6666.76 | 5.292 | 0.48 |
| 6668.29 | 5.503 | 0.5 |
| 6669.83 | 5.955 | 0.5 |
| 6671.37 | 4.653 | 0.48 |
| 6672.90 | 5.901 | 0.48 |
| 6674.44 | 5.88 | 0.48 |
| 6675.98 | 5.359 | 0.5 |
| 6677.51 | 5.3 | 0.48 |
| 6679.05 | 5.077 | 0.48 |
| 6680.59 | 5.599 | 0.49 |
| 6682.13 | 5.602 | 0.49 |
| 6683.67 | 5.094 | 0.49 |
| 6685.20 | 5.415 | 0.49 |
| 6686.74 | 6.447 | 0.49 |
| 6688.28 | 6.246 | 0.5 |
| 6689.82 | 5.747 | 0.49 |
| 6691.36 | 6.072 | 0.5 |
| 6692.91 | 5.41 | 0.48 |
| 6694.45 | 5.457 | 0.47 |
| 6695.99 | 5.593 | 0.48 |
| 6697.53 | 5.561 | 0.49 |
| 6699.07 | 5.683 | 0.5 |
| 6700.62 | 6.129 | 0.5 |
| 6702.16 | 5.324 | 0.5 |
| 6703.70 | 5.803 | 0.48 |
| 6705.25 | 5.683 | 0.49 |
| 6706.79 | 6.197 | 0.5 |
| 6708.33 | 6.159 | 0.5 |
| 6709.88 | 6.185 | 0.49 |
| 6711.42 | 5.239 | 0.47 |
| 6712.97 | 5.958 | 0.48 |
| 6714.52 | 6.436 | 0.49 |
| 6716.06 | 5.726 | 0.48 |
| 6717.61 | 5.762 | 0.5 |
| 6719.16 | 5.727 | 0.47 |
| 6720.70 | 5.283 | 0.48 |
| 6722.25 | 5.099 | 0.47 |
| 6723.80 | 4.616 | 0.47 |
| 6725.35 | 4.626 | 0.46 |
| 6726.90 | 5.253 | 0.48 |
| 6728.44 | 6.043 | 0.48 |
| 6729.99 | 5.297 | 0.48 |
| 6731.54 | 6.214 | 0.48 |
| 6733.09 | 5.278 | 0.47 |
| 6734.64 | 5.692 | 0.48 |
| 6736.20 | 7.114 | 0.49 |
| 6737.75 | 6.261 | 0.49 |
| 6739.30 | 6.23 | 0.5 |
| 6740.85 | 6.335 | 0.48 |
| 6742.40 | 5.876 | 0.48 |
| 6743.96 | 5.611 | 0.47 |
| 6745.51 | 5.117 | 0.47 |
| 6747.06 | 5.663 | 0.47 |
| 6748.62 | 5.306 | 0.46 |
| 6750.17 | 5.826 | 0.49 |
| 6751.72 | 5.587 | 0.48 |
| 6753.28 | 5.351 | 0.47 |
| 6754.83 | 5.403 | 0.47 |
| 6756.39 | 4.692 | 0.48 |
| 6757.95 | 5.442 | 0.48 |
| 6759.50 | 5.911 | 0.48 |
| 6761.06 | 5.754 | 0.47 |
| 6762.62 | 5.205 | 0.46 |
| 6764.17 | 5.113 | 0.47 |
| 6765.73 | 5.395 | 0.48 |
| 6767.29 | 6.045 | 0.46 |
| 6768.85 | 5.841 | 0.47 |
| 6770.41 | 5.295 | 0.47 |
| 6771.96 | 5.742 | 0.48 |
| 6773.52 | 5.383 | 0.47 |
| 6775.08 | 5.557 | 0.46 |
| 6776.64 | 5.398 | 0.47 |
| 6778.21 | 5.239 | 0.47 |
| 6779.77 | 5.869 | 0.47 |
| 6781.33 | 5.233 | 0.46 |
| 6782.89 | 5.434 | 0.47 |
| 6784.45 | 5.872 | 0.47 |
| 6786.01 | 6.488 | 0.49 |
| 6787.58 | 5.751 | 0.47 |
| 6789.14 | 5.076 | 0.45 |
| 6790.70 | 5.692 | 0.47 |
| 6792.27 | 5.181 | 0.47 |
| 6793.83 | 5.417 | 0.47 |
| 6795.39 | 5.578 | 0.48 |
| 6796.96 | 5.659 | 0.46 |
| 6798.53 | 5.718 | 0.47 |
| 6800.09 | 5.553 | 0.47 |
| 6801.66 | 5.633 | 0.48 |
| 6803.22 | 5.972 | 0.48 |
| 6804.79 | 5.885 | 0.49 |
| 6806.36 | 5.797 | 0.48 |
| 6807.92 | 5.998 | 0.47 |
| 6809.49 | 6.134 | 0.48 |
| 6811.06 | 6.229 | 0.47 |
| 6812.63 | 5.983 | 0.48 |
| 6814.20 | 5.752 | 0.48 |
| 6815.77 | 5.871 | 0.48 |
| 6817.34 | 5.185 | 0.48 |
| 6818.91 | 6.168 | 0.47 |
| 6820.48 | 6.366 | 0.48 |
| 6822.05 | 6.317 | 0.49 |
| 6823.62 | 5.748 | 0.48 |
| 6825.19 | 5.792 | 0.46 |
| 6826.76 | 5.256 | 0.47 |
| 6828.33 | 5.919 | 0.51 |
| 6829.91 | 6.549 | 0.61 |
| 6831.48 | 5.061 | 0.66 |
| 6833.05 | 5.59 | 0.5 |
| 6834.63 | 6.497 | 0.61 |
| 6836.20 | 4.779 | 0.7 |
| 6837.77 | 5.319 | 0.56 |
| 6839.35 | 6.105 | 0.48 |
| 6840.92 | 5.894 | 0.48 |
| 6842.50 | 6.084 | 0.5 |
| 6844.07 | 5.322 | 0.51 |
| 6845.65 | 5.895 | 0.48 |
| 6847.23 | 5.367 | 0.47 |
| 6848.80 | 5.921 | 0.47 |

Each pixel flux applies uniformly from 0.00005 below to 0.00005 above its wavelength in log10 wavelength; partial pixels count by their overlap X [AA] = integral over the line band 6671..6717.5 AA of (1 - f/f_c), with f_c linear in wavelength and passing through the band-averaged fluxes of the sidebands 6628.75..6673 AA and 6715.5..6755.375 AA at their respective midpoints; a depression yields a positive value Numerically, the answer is -2.11 AA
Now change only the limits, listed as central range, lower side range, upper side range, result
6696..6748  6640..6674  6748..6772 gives -3.6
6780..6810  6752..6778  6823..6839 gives -0.7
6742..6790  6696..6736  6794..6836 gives 1.8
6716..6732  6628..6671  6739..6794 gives 0.2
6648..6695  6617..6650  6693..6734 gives 2.0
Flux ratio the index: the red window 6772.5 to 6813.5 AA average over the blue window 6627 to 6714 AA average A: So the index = 1.0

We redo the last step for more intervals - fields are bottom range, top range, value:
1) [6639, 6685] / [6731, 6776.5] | 1.09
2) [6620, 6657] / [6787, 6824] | 1.08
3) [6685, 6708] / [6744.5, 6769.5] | 0.94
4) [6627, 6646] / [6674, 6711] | 0.99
